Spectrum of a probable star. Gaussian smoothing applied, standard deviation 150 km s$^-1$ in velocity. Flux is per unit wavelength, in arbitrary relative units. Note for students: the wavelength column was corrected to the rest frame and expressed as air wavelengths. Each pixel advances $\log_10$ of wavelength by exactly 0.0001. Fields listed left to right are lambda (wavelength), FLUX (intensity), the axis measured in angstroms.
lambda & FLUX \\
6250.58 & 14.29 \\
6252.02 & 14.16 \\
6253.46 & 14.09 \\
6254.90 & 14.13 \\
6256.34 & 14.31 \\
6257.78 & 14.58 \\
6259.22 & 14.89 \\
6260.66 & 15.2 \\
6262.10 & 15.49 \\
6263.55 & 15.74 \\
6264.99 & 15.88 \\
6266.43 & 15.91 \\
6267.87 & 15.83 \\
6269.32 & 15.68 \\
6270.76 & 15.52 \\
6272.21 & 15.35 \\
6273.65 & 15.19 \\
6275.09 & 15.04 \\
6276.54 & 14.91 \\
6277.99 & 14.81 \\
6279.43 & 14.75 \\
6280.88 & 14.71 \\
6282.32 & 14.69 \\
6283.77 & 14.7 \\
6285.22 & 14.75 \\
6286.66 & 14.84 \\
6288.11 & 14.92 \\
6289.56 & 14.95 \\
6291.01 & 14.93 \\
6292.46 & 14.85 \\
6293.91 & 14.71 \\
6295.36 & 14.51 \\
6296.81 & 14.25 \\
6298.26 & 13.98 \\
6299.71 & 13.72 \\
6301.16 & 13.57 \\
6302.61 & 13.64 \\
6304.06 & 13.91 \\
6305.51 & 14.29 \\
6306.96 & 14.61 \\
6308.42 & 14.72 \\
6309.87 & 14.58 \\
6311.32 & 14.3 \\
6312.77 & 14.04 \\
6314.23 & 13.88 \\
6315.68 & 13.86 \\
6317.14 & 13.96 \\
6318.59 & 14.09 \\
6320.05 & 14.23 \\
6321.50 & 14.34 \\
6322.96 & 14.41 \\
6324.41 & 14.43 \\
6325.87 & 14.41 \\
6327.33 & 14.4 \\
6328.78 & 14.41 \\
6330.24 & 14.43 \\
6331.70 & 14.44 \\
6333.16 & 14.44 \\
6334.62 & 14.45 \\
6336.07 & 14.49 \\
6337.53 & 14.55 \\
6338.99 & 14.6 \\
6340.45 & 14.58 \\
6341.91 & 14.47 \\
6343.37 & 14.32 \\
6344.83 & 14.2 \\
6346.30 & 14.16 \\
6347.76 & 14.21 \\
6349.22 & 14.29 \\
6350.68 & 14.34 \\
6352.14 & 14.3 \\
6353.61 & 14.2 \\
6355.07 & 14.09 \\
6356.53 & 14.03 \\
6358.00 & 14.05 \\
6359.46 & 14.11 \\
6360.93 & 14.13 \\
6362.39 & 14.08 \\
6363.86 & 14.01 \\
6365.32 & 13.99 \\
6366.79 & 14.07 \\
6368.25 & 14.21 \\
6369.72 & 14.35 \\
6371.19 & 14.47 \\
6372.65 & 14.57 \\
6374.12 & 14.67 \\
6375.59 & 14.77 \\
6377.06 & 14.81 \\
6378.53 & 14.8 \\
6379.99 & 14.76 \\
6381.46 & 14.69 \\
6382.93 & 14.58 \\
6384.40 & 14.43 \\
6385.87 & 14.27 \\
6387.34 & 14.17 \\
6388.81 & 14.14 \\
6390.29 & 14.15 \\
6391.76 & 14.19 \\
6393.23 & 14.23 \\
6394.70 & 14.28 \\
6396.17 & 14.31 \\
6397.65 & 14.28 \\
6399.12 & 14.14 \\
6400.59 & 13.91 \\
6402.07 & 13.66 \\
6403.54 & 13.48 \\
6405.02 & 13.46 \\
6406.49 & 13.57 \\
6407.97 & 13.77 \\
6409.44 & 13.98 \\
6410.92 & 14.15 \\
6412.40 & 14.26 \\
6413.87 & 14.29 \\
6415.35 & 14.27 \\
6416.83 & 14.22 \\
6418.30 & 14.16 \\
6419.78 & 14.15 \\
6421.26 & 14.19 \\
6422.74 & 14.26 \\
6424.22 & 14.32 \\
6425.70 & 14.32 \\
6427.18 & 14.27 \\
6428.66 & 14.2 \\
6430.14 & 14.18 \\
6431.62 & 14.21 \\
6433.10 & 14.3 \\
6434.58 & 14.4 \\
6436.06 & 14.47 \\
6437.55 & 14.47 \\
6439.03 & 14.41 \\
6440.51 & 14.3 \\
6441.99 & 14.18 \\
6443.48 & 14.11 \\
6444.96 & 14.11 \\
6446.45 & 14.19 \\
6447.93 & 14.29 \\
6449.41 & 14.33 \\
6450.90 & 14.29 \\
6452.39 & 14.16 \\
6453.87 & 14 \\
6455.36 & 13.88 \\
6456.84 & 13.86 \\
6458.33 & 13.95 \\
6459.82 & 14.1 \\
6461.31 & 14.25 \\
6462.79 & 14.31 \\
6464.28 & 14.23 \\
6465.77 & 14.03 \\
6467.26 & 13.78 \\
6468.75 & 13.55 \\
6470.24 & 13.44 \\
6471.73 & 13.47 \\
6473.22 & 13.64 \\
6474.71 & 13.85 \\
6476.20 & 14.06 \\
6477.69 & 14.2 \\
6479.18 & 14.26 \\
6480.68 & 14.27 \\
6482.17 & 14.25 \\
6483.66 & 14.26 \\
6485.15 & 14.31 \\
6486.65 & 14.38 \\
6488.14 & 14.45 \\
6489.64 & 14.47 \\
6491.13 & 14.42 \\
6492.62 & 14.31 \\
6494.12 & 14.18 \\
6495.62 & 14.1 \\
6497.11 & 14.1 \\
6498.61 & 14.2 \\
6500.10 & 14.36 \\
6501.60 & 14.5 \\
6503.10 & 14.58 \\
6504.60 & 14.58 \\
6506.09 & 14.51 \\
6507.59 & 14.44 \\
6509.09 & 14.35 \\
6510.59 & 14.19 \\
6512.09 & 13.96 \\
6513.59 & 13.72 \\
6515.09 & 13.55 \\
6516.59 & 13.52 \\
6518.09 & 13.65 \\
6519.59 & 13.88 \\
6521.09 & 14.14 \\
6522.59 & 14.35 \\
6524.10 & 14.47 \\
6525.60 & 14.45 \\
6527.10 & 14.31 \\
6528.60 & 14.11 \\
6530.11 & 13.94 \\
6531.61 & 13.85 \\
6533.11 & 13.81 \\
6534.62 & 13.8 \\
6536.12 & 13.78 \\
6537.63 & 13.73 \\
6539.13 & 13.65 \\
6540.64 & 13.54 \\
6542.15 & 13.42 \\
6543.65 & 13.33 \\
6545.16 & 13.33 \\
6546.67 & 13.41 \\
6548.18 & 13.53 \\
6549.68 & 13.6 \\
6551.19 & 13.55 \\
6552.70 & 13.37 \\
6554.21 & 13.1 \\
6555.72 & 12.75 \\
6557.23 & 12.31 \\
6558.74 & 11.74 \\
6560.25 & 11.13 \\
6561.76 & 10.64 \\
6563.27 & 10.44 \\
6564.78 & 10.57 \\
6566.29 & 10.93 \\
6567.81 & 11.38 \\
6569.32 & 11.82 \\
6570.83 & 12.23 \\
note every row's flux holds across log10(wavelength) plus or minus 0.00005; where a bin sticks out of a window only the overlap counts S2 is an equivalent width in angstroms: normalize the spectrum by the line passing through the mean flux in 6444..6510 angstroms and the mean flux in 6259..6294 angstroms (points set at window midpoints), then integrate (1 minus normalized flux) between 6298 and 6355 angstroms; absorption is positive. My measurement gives 2.4 angstroms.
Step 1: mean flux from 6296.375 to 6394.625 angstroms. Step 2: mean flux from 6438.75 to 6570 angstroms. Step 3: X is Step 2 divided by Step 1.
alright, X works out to 1.0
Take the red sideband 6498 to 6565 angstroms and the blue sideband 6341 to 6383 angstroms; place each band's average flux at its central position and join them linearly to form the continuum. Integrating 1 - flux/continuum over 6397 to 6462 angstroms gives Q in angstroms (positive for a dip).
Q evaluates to -0.5 angstroms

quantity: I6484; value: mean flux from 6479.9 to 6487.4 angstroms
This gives 14.3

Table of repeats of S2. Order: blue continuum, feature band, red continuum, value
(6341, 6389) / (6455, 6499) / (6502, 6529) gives 0.4 angstroms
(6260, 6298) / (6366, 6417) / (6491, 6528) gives 1.4 angstroms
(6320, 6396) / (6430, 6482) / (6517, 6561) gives -0.8 angstroms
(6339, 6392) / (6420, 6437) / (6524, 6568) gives -0.5 angstroms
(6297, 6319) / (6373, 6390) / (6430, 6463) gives -0.5 angstroms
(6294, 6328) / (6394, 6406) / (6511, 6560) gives 0.0 angstroms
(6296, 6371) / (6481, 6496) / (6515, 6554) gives -0.5 angstroms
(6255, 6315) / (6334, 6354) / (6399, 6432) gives 0.1 angstroms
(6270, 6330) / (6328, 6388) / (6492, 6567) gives -0.5 angstroms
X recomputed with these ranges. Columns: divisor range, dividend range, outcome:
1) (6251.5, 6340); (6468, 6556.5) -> 0.95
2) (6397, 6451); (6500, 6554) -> 0.98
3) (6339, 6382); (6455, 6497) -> 0.98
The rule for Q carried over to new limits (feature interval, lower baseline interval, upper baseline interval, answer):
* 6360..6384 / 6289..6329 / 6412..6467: -0.31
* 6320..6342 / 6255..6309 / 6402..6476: 0.20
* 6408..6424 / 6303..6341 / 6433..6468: 0.05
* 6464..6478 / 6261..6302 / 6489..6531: 0.51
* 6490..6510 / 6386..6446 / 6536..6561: -1.28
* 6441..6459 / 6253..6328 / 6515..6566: -0.49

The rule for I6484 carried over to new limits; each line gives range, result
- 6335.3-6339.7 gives 14.6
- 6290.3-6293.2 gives 14.9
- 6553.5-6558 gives 12.7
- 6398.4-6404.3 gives 13.8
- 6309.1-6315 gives 14.2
